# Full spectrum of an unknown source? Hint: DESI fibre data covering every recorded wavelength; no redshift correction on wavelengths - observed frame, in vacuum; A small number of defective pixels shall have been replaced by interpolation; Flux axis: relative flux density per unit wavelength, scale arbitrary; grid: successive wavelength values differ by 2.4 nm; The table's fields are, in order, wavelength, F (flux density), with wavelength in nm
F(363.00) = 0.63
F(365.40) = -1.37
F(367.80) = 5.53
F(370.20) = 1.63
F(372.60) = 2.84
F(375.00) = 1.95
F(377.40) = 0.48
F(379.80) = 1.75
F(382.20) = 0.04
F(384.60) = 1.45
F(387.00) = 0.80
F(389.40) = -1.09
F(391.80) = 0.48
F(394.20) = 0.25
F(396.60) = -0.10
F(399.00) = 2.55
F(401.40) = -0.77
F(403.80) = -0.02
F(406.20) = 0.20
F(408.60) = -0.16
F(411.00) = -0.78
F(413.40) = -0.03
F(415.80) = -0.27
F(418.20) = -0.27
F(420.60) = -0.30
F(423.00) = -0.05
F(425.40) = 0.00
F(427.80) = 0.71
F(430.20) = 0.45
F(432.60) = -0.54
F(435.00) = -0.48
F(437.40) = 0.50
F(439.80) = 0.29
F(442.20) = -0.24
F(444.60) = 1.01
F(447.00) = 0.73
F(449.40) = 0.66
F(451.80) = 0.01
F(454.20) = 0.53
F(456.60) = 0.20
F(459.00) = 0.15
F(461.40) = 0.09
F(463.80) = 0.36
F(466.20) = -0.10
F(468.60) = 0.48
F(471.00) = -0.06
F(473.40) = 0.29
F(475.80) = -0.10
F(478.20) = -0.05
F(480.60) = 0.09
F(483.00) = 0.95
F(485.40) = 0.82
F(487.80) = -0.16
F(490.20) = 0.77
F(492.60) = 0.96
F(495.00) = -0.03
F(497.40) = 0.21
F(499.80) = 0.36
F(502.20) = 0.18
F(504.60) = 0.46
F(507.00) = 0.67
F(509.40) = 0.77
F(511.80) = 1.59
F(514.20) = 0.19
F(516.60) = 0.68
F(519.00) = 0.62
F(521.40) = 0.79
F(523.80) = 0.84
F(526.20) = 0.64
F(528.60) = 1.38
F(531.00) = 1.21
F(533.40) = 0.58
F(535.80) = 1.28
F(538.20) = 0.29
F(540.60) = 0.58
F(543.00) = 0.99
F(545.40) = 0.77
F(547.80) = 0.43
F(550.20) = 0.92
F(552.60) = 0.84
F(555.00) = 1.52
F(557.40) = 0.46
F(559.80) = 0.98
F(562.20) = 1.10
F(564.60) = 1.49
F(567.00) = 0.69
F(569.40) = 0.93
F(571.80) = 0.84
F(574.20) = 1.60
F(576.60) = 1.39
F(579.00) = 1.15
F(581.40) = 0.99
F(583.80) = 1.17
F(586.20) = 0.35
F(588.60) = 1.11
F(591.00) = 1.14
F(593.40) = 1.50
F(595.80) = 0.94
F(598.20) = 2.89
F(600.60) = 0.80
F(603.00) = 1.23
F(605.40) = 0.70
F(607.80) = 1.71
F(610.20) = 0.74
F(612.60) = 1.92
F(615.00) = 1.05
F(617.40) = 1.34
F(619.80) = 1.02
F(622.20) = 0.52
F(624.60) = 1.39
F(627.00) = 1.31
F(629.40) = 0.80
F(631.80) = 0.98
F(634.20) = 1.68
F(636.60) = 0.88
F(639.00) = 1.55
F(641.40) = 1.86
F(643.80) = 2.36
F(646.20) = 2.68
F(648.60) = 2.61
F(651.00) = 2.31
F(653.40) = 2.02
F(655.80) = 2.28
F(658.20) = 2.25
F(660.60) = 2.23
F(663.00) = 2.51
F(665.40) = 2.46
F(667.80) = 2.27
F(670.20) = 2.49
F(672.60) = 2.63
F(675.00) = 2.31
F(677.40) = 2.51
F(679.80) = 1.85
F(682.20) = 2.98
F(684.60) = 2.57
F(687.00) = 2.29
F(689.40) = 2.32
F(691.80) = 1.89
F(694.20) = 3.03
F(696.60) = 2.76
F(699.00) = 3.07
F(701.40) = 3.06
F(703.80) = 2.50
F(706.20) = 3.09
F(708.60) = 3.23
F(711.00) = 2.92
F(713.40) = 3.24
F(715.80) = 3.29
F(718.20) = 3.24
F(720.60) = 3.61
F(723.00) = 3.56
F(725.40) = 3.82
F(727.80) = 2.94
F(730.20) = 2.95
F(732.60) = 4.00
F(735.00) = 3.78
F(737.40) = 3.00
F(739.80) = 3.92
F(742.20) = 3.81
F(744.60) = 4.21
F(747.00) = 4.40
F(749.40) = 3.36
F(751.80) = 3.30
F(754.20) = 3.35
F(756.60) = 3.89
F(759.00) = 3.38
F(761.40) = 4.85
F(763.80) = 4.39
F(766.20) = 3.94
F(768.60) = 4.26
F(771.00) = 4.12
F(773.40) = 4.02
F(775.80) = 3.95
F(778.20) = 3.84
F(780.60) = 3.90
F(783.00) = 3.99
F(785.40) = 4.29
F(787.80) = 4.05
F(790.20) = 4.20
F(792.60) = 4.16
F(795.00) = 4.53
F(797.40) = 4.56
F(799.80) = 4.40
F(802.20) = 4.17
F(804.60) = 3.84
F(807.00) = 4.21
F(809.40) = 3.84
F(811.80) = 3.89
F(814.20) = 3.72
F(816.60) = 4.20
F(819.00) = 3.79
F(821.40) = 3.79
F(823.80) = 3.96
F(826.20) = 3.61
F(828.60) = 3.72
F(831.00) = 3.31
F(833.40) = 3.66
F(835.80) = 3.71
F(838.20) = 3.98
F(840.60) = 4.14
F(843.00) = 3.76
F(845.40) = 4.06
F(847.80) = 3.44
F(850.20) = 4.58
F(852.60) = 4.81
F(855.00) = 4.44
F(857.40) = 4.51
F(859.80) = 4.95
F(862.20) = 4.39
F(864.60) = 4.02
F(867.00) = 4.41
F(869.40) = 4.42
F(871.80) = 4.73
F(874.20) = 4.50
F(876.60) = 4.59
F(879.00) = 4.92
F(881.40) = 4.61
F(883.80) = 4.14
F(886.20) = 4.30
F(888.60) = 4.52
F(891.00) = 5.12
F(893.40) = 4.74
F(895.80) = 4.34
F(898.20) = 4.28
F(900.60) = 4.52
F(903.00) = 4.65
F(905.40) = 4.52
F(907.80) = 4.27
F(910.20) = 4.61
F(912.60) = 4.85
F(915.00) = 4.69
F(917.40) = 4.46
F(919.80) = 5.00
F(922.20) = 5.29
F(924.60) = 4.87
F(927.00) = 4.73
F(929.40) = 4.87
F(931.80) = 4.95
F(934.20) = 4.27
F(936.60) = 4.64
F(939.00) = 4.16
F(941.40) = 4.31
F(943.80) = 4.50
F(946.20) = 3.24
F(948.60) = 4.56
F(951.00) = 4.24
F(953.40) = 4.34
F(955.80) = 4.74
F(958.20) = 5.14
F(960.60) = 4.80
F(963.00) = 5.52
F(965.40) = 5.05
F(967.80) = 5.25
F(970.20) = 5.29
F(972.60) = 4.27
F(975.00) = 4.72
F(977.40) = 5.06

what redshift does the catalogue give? 0.61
